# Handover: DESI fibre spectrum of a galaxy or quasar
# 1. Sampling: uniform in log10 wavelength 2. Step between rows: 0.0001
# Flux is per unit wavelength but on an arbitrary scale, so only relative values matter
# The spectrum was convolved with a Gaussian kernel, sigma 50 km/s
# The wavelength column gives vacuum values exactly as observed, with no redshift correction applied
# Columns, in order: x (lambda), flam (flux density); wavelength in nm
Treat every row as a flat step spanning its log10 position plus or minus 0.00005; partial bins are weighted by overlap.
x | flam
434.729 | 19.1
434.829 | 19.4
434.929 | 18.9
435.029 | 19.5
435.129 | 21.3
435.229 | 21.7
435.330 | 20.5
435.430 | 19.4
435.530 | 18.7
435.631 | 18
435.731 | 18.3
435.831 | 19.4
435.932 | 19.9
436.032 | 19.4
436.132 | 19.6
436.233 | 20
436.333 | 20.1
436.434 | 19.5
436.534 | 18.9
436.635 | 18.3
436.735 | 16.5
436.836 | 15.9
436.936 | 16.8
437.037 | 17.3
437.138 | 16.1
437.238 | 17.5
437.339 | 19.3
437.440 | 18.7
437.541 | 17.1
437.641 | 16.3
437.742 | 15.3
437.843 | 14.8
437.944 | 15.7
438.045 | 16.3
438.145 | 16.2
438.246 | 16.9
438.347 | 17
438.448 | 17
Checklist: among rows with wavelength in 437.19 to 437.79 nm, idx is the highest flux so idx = 19.3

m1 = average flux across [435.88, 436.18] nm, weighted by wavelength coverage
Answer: 19.6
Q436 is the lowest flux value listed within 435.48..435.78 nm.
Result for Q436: 18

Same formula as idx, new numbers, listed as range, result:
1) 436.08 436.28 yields 20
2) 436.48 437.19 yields 18.9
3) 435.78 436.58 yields 20.1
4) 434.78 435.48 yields 21.7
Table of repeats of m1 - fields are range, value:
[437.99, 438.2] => 16.3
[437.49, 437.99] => 15.8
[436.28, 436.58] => 19.5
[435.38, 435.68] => 18.7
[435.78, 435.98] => 19.6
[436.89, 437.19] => 16.7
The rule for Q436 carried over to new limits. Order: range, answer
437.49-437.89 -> 14.8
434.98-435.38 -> 19.5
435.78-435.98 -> 19.4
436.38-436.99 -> 15.9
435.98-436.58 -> 18.9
